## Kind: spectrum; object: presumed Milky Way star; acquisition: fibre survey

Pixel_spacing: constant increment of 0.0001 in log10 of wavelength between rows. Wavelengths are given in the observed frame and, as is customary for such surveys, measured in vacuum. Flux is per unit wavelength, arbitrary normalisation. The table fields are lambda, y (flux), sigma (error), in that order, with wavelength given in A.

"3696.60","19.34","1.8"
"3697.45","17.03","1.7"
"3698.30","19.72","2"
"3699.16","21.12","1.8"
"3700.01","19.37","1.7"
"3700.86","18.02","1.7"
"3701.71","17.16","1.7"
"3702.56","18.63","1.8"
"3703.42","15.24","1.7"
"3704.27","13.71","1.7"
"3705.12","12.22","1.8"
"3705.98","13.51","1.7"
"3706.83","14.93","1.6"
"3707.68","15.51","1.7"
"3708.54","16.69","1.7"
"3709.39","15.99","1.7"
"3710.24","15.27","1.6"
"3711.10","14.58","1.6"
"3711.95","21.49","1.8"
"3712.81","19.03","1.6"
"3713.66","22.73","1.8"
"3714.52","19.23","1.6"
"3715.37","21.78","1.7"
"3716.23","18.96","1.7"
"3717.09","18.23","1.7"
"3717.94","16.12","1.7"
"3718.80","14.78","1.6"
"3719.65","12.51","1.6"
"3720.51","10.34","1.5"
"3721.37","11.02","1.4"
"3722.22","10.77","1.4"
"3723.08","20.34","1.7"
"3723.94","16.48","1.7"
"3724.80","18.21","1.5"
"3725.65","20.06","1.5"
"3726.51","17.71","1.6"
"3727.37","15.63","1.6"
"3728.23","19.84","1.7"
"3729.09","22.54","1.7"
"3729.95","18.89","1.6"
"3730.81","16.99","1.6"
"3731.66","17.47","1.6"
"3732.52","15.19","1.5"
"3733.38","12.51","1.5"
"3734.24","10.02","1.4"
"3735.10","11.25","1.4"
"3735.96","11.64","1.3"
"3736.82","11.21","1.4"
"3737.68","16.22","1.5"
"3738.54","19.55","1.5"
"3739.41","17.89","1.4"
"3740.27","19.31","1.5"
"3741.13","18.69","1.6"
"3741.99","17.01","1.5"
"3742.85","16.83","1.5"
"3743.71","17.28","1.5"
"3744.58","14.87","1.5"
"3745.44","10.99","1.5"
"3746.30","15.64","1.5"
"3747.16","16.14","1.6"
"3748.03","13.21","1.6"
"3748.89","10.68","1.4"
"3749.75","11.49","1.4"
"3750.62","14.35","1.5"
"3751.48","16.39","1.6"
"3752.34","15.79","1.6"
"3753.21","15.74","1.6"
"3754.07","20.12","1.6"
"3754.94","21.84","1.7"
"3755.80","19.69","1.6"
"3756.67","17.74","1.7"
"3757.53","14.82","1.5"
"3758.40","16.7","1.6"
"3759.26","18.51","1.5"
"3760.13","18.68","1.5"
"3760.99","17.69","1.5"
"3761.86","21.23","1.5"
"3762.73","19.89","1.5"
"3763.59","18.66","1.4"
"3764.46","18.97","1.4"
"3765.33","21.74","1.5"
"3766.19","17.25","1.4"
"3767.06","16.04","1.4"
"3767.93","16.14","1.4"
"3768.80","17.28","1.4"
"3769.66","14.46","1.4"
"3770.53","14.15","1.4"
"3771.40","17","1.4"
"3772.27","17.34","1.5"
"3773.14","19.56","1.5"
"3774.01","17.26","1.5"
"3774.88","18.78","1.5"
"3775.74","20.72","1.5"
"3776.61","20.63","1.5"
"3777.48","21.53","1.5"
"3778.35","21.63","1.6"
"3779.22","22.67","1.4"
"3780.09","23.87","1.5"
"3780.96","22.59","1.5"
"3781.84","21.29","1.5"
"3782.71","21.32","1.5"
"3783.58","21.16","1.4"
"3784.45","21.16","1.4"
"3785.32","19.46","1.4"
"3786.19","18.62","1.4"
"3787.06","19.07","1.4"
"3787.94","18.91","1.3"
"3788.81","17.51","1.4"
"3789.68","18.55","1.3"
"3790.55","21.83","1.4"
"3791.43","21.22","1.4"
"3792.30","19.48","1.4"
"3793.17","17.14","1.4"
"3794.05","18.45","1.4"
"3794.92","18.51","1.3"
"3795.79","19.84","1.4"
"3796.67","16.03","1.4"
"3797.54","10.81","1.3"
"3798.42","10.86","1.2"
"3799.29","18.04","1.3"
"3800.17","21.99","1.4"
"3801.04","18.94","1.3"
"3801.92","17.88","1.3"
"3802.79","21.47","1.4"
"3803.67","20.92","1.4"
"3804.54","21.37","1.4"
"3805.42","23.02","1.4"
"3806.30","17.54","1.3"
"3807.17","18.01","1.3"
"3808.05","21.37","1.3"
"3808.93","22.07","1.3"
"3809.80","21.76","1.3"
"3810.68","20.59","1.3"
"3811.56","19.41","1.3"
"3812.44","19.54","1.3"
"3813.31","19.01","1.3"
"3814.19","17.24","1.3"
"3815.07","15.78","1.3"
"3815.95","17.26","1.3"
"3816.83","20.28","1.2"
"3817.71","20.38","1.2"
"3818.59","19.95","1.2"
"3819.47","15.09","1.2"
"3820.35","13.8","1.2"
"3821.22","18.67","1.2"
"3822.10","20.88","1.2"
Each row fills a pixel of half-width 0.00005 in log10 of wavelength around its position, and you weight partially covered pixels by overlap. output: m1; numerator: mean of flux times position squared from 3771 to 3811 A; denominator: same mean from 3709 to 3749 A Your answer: 1.2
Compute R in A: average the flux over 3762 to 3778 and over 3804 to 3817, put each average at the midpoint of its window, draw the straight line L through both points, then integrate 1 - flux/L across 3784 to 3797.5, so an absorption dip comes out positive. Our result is 0.1 A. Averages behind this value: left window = 18.3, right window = 19.6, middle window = 18.8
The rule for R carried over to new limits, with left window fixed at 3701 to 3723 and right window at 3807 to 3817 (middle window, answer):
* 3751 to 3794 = -2.10 A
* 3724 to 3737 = 0.50 A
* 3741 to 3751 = 1.49 A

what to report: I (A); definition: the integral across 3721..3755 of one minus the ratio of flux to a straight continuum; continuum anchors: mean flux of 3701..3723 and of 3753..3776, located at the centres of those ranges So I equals 2.4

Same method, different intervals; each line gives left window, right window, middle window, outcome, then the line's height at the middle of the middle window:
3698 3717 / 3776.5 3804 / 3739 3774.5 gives 3.2 A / 18.7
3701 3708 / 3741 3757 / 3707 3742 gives -2.3 A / 15.6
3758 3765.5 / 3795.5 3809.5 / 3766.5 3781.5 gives 0.0 A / 19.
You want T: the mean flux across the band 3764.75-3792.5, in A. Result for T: 19.4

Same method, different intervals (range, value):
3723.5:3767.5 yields 16.7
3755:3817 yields 19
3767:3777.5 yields 17.7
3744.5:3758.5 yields 15.7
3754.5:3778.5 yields 18.4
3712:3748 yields 16.4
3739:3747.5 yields 16.5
